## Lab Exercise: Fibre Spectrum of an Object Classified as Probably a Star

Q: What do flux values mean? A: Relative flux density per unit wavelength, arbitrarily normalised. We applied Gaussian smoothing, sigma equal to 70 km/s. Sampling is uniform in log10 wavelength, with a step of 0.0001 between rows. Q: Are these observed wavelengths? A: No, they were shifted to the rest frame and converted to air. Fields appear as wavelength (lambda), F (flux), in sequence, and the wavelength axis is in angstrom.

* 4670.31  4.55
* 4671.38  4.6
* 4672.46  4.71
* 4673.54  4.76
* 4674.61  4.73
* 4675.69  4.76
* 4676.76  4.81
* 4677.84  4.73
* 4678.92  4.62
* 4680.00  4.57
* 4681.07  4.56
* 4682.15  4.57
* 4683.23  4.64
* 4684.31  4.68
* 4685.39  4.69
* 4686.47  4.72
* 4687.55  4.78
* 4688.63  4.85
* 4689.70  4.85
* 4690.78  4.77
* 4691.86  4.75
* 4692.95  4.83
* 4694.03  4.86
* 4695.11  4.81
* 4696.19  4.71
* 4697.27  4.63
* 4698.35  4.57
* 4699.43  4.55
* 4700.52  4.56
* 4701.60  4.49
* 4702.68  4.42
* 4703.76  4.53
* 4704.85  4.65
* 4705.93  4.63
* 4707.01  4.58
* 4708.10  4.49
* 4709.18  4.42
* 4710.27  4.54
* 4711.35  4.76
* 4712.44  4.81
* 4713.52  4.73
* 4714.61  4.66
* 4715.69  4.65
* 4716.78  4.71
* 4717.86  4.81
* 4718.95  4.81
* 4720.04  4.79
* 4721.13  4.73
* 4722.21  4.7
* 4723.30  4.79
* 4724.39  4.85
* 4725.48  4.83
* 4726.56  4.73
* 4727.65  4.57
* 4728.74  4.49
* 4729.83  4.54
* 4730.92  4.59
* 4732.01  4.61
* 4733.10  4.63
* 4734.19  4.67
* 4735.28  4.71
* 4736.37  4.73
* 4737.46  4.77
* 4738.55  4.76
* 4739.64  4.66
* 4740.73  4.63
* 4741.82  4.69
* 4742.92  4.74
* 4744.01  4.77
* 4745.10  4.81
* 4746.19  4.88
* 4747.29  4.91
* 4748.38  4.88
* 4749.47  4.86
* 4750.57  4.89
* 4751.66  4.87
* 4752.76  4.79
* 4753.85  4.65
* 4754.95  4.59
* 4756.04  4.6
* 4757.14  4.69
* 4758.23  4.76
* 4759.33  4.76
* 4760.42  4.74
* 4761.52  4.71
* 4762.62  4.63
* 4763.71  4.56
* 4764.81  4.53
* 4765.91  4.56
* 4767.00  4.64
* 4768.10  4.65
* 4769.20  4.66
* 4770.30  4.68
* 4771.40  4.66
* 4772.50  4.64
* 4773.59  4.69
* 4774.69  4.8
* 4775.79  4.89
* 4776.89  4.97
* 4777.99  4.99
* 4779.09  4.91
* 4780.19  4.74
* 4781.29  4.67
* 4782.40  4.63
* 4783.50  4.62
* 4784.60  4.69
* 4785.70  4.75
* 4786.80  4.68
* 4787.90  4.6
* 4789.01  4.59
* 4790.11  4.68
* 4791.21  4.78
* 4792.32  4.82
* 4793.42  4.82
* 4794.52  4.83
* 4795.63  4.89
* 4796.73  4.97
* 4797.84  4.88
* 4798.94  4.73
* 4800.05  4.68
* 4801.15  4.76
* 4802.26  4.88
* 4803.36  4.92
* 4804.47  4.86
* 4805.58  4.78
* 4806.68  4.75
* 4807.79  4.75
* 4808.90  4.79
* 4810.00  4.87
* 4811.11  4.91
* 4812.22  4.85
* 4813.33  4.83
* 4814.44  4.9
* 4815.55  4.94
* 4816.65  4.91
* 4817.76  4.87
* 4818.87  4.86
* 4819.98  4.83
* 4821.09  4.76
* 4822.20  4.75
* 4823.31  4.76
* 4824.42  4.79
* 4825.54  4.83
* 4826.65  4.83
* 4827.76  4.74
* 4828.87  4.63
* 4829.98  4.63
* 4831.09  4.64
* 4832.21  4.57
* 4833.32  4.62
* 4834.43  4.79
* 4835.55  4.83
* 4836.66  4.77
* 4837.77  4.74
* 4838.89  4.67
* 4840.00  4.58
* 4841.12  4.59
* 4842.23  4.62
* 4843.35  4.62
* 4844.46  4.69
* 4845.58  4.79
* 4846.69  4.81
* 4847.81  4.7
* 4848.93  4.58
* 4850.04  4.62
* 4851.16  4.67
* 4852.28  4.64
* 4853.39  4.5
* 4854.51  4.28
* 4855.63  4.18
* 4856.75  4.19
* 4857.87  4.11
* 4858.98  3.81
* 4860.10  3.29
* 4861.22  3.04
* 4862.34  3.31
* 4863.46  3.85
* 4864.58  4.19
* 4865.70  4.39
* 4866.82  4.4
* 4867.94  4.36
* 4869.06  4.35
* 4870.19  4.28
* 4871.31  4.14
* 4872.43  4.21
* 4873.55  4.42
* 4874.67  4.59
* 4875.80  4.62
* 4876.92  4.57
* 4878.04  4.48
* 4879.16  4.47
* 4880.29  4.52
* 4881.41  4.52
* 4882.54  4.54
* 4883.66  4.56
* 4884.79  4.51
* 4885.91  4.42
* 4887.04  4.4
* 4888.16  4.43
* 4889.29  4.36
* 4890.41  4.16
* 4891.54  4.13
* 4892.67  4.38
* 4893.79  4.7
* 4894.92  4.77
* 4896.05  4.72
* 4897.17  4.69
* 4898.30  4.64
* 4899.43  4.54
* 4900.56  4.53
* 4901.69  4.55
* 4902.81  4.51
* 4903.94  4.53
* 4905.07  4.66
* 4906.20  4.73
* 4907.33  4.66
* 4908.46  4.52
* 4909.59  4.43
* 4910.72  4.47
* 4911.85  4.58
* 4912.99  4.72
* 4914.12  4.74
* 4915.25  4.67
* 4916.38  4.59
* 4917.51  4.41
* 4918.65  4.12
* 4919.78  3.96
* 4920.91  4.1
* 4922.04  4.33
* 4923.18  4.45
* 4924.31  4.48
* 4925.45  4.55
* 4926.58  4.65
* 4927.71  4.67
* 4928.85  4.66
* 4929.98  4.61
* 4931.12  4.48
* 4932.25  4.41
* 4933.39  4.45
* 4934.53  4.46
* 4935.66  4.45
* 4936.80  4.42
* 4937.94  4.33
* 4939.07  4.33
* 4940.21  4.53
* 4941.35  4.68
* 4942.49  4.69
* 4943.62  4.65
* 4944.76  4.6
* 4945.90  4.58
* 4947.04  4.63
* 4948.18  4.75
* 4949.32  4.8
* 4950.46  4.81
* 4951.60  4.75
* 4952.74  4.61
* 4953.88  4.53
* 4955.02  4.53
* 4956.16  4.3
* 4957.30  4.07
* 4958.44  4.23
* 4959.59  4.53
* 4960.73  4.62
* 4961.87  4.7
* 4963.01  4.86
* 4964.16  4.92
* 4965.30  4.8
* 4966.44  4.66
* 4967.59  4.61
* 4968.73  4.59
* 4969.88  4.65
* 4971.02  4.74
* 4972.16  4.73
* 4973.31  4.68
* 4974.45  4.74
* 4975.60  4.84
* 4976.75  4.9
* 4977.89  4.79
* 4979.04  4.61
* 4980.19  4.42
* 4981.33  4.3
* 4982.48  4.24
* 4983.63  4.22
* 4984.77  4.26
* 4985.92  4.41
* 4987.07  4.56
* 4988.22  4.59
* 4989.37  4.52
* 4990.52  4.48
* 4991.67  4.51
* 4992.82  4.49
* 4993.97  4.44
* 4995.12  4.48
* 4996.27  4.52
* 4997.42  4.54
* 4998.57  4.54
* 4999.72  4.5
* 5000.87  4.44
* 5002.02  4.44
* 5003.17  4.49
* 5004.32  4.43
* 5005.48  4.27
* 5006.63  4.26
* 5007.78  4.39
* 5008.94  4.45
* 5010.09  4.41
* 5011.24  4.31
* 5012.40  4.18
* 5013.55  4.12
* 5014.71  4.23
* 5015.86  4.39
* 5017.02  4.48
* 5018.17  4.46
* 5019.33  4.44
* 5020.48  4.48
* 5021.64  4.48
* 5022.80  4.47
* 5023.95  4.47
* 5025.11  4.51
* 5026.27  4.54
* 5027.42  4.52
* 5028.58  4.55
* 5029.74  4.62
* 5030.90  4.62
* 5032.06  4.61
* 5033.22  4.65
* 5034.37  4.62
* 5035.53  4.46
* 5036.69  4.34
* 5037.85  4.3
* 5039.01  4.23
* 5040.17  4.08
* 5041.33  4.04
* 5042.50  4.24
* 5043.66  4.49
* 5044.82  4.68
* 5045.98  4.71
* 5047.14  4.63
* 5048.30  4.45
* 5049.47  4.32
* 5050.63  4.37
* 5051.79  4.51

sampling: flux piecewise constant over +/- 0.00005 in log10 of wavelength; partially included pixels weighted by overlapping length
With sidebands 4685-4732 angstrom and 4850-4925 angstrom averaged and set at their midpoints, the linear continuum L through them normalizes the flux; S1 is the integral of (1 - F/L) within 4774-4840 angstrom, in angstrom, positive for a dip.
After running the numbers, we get -3.9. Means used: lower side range 4.68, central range 4.78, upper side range 4.38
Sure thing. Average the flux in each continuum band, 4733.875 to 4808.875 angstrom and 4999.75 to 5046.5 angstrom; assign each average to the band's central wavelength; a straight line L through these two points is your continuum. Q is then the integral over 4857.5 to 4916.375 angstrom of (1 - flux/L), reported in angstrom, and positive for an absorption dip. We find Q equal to 2.6 angstrom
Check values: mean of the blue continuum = 4.75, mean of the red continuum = 4.42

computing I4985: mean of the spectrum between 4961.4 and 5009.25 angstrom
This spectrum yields 4.55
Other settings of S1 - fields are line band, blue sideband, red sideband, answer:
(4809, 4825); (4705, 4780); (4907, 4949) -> -0.7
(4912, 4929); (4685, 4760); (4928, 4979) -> 0.5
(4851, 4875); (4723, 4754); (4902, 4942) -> 2.3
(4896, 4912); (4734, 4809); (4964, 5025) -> 0.1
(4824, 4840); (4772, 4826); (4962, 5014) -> 0.1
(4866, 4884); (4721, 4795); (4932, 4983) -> 0.8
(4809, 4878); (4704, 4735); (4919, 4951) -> 0.8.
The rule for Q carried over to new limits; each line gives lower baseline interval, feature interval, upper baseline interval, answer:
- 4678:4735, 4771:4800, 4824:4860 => -0.94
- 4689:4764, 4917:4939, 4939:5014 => 0.72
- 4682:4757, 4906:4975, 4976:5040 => -0.71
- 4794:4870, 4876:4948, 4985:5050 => 0.30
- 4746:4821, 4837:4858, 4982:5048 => 0.49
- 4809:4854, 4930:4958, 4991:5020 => -0.06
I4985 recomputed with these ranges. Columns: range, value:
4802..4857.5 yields 4.71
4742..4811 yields 4.75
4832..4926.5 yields 4.44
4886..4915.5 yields 4.54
